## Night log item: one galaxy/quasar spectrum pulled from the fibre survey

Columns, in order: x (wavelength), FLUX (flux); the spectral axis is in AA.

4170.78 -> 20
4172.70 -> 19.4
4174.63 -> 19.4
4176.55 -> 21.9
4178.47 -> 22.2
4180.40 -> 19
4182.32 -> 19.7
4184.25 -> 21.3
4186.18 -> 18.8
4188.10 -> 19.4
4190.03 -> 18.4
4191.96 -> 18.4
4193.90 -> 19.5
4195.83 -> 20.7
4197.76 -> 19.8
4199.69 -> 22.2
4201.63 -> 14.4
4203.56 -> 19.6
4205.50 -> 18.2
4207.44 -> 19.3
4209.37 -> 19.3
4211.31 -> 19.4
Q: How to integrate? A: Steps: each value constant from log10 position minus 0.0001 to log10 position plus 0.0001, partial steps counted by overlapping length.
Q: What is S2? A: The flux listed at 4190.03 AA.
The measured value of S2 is 18.4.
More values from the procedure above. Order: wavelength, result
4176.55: 21.9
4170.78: 20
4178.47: 22.2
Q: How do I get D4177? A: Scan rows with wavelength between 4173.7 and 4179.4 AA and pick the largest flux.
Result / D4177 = 22.2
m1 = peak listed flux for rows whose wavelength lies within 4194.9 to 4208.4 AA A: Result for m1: 22.2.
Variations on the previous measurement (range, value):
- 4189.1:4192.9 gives 18.4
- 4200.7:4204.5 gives 19.6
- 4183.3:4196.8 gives 21.3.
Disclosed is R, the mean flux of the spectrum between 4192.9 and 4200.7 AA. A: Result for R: 20.5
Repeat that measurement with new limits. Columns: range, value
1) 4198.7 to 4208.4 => 18.7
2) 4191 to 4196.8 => 19.5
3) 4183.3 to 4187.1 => 20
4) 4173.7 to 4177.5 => 20.7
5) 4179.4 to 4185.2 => 20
